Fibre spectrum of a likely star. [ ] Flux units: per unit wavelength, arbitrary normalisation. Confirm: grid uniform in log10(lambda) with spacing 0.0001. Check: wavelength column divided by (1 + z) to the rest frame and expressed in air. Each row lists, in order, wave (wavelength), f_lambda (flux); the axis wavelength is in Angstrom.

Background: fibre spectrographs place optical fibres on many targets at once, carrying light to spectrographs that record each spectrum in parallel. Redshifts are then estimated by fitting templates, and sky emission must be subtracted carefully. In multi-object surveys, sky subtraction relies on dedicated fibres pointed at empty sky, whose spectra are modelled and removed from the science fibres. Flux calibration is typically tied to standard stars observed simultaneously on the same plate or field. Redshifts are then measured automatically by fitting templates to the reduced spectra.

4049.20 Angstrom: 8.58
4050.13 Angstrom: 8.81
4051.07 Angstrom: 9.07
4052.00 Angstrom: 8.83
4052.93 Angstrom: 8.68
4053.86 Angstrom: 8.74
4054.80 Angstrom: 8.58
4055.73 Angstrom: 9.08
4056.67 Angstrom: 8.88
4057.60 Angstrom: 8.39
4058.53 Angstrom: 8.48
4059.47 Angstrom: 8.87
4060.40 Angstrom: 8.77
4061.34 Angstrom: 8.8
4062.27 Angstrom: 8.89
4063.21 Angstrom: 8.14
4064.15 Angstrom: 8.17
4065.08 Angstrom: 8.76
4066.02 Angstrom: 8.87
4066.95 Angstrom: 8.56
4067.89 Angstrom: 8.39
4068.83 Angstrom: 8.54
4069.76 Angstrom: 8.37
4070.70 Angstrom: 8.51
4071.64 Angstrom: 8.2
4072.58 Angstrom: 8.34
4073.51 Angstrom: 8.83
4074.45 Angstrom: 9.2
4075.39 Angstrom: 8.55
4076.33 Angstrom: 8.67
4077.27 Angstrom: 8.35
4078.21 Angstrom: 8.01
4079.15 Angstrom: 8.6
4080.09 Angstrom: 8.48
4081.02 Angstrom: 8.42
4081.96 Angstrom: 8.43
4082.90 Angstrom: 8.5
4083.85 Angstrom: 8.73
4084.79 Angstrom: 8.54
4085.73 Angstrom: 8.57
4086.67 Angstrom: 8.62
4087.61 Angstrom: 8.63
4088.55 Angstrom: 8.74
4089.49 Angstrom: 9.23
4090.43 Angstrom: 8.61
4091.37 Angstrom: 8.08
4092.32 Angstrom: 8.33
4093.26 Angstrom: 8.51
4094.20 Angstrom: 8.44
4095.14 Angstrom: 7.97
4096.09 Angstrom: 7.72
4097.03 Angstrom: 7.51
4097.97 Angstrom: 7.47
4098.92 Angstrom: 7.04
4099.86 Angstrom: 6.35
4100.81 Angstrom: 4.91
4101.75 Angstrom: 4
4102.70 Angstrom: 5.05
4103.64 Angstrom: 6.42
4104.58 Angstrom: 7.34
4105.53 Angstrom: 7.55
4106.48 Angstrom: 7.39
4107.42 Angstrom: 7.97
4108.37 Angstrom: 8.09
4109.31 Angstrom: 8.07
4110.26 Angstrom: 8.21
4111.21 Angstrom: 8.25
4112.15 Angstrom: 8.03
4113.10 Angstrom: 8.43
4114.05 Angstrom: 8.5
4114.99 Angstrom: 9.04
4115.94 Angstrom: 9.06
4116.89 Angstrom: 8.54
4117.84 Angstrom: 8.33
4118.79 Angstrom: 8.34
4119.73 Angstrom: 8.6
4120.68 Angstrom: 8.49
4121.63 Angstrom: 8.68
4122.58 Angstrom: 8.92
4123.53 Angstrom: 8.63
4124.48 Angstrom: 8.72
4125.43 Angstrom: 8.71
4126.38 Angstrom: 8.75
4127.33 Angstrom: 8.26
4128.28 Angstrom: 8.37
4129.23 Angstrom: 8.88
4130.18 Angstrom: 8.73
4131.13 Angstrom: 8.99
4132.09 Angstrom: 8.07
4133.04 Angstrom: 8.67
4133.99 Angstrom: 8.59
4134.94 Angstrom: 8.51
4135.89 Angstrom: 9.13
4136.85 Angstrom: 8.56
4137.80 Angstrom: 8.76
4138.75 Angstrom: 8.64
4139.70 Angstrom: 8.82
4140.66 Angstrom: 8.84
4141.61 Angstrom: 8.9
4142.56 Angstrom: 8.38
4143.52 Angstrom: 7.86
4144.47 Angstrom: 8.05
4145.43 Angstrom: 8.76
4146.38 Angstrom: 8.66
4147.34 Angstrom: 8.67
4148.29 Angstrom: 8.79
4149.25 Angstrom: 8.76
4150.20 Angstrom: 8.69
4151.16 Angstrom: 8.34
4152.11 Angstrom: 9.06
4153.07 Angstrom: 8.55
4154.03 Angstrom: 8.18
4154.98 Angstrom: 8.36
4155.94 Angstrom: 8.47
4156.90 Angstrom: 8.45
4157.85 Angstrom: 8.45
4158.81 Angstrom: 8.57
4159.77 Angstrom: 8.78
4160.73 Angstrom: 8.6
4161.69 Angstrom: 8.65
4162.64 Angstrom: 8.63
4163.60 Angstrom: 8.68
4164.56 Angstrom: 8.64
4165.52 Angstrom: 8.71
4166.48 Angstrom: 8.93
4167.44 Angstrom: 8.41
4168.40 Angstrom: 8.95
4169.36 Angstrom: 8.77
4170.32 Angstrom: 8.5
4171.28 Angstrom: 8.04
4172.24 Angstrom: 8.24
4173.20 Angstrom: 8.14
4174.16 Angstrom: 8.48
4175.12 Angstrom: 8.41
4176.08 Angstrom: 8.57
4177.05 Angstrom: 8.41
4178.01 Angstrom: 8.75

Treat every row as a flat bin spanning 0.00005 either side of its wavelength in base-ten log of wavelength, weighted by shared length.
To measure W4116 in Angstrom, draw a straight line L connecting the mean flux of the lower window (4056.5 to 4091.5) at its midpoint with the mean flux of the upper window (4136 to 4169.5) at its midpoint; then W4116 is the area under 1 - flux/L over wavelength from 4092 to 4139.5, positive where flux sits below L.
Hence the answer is 3.0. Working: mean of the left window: 8.58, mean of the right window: 8.61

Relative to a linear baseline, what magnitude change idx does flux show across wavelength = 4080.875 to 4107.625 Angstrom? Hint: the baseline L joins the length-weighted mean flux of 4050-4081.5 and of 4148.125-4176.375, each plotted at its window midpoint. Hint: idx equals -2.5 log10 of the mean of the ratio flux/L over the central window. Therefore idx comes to 0.12 mag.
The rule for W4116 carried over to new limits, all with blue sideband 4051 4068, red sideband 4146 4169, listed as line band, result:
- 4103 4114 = 1.1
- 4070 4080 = 0.2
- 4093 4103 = 2.1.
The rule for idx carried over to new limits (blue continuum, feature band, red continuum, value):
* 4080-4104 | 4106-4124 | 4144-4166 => -0.05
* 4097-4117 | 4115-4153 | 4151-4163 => -0.08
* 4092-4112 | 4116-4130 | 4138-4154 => -0.09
